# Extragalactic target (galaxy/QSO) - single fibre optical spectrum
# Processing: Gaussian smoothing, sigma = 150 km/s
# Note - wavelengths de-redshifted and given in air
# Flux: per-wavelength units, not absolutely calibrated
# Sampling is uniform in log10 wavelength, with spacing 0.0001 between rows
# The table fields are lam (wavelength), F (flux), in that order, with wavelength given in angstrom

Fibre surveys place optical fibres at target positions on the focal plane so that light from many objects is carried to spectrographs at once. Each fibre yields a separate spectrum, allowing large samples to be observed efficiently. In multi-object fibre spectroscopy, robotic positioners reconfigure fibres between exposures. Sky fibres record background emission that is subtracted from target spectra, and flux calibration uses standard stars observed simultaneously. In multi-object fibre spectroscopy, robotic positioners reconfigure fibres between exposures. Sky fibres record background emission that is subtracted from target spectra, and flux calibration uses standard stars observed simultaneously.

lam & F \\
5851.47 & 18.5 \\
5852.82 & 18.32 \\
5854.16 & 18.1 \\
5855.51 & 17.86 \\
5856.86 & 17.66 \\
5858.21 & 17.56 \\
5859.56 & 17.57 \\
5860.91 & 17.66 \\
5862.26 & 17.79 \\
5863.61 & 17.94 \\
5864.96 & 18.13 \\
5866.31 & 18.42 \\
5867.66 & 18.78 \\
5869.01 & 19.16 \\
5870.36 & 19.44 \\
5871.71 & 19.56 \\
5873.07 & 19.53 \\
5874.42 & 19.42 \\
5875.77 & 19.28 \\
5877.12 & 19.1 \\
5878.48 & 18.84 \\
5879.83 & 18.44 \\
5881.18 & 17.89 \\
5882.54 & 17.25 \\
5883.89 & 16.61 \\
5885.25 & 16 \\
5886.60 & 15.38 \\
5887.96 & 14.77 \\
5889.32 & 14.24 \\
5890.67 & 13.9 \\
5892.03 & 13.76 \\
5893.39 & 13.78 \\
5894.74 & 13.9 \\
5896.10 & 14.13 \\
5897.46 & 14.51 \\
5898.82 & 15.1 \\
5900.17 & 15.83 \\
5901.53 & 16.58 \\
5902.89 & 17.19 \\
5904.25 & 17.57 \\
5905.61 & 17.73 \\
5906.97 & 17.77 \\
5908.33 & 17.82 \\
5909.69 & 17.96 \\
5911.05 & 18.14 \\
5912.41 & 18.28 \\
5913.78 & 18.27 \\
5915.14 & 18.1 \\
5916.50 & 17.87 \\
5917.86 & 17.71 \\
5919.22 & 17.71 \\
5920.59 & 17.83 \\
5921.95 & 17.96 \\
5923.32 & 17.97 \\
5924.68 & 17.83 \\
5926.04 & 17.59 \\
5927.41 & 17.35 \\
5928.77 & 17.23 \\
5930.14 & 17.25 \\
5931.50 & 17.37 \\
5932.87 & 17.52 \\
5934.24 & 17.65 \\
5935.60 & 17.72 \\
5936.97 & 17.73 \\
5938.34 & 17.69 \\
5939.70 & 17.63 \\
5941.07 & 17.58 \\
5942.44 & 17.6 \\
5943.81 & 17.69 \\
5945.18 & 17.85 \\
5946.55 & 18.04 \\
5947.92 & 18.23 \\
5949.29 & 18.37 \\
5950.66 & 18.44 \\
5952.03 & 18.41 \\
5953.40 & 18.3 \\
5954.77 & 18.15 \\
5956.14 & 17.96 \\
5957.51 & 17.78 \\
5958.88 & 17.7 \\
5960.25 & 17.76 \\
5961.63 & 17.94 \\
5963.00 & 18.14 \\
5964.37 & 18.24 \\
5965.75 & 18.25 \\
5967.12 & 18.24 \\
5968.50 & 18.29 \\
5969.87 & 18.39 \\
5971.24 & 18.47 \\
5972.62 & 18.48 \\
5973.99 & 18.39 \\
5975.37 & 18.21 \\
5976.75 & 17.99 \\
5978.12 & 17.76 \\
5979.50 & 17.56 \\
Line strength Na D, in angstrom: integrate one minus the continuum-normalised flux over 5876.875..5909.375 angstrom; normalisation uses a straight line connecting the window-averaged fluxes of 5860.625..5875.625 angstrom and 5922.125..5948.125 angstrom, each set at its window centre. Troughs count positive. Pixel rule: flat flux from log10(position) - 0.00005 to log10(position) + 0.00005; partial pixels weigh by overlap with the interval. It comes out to 3.9 angstrom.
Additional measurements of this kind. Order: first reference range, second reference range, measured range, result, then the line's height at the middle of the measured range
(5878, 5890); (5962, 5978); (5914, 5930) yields -0.39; 17.3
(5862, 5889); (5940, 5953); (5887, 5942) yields 3.54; 18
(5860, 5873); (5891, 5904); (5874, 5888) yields -0.57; 16.9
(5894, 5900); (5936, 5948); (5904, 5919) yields -2.27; 15.6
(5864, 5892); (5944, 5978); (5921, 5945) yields 0.48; 18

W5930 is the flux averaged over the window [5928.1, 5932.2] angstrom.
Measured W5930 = 17.3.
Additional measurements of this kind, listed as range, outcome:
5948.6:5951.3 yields 18.4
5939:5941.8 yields 17.6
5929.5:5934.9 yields 17.4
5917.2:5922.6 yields 17.8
